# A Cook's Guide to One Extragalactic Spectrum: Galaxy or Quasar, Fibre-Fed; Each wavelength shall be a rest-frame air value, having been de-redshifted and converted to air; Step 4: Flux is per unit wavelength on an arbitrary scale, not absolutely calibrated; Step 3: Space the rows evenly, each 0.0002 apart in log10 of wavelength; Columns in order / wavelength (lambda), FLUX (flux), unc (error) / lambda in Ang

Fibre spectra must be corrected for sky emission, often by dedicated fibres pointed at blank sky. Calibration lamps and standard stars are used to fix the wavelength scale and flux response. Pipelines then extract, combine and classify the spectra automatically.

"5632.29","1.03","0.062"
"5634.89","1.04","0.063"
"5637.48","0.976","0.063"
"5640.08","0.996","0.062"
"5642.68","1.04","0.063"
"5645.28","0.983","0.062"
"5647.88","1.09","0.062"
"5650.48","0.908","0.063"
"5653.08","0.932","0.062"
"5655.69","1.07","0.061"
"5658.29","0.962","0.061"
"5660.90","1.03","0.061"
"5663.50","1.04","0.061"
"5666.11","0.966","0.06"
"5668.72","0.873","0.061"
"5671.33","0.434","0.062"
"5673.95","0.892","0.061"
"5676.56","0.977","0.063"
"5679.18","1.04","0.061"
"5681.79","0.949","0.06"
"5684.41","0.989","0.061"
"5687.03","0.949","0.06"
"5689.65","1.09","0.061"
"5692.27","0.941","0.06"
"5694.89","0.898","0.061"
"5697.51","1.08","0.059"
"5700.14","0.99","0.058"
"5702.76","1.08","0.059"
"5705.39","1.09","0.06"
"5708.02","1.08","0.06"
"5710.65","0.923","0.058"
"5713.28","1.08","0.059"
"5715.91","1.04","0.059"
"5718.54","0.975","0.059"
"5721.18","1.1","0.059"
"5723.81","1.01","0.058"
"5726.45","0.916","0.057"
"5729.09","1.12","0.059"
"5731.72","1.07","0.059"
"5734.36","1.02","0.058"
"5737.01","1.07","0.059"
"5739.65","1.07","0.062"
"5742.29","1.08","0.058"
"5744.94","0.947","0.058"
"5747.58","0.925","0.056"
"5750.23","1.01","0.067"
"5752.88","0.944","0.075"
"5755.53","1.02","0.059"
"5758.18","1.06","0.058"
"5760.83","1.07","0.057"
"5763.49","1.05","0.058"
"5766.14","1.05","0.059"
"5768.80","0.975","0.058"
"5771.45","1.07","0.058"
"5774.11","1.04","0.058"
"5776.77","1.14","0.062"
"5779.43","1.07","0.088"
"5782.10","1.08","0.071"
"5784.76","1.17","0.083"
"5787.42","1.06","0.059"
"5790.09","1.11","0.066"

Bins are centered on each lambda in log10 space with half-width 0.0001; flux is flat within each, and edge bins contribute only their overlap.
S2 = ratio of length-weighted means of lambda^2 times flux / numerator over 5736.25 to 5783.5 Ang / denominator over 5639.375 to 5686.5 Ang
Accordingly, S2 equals 1.13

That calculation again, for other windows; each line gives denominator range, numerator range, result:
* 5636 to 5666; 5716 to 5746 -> 1.06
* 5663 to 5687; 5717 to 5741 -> 1.17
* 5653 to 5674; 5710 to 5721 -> 1.14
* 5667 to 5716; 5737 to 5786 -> 1.11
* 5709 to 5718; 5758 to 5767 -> 1.06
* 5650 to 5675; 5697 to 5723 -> 1.16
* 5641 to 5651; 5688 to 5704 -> 1.02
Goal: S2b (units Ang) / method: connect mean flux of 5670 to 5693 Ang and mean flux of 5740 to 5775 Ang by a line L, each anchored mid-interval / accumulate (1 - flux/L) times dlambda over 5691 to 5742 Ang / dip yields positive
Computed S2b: -3.5 Ang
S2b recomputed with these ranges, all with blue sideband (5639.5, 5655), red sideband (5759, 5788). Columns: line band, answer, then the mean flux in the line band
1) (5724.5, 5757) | 1.07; 1.02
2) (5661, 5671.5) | 1.16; 0.895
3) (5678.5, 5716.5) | 0.41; 1.01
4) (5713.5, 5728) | 0.32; 1.02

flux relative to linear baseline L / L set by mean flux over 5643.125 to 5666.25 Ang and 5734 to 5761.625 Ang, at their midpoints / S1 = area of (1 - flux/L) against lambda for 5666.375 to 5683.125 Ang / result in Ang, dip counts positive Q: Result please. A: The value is 2.3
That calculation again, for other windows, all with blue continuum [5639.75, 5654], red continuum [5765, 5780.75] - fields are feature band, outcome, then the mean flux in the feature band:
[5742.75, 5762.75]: 0.9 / 1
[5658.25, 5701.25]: 2.7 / 0.946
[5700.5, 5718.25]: -0.3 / 1.04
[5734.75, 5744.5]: -0.2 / 1.06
